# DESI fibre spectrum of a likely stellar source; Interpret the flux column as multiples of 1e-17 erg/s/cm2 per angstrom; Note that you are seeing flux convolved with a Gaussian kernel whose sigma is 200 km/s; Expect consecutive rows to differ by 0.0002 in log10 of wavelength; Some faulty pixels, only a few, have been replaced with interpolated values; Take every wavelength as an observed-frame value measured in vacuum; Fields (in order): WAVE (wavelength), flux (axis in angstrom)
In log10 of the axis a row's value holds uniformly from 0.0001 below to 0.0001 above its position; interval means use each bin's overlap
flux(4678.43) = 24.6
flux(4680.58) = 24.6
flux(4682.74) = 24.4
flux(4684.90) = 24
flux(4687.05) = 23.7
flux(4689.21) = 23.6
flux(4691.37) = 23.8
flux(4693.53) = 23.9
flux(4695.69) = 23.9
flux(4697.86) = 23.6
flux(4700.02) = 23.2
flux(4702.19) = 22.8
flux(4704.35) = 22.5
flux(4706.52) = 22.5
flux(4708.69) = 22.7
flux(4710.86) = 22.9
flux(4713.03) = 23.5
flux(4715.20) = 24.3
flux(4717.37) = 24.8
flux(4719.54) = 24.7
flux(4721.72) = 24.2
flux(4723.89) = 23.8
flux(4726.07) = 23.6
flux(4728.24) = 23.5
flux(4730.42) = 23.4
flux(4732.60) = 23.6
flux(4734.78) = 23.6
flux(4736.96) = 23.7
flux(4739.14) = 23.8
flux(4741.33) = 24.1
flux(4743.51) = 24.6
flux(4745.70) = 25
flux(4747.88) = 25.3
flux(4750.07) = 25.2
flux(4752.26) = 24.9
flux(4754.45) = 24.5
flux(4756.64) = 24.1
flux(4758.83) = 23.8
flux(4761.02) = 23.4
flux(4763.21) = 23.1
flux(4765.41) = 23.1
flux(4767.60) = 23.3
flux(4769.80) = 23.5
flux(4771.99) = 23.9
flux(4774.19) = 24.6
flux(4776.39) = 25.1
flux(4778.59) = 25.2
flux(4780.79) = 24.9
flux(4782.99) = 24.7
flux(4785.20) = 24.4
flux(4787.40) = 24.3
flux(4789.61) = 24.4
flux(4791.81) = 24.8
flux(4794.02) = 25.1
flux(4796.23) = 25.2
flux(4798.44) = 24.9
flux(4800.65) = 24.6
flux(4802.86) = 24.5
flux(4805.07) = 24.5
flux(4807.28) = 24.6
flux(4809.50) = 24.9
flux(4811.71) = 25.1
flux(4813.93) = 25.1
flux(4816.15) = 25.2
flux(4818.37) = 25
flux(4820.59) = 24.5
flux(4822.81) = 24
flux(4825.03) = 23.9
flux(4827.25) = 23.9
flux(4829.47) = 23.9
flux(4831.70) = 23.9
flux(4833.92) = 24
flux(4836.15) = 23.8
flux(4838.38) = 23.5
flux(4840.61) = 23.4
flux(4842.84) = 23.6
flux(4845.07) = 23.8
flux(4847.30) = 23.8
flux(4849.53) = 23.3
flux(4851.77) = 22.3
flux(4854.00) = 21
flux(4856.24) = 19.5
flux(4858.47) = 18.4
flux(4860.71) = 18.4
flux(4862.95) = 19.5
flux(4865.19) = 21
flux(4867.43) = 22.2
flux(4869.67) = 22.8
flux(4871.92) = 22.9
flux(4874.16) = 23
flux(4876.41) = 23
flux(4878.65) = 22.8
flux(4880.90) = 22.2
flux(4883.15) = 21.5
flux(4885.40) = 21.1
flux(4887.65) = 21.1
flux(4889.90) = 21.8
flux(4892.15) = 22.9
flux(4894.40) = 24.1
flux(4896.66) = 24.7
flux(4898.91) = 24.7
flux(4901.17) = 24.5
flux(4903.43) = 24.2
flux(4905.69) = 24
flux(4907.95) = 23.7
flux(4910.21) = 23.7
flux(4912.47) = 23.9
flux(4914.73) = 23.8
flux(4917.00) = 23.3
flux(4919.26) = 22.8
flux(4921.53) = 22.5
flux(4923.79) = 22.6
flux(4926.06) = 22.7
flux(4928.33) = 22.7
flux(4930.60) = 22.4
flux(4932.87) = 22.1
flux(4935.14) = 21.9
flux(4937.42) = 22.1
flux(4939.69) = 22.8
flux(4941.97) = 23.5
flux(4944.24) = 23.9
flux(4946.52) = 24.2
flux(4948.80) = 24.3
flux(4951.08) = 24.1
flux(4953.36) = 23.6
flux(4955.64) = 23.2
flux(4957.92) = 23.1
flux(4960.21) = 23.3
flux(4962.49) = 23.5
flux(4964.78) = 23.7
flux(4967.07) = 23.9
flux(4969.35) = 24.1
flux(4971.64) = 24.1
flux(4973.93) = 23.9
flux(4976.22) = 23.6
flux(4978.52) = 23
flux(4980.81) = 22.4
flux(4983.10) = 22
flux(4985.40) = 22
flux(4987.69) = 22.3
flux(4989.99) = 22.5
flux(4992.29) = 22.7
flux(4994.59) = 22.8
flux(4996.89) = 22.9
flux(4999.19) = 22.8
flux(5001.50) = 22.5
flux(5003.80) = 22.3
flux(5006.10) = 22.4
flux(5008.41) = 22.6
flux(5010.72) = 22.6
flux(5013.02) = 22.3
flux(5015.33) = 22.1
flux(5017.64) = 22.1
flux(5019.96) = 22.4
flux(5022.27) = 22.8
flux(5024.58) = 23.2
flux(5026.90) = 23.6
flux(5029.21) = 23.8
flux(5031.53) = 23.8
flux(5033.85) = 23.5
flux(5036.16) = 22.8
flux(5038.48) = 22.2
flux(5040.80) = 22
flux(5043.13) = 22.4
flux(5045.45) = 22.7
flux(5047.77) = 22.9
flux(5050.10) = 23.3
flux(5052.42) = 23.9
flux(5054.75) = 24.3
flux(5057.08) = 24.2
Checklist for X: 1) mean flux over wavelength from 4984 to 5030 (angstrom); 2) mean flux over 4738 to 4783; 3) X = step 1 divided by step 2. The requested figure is 0.9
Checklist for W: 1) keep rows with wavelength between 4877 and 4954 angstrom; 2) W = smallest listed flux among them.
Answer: 21.1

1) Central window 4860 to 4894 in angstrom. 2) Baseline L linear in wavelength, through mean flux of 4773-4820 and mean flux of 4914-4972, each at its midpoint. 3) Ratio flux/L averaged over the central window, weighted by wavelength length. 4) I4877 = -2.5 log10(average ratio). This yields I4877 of 0.099 mag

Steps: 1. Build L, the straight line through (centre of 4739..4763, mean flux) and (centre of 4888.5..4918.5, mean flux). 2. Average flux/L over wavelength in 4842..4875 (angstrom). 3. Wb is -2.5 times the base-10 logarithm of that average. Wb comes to 0.11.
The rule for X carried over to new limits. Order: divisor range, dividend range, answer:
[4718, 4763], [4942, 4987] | 0.97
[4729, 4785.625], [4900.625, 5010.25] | 0.96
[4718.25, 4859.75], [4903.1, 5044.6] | 0.96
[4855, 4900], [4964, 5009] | 1.05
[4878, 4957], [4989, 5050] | 0.98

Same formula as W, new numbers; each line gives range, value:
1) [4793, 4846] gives 23.4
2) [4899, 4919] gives 23.3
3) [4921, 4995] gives 21.9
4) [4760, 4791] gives 23.1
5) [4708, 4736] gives 22.7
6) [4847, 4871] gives 18.4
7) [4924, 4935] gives 22.1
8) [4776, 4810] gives 24.3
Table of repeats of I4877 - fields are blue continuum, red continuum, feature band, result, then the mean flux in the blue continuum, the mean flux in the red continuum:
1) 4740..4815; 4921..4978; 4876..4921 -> 0.021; 24.5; 23.3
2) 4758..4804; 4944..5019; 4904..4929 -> 0.008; 24.3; 23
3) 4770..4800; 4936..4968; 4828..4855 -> 0.042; 24.7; 23.5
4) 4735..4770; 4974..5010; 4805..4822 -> -0.051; 24.1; 22.6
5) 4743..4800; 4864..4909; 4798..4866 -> 0.017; 24.4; 22.9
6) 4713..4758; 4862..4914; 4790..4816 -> -0.055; 24.2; 22.9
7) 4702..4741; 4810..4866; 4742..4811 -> -0.053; 23.6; 23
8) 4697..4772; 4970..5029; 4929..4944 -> 0.020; 23.8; 22.7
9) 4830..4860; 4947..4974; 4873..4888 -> 0.038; 22.6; 23.7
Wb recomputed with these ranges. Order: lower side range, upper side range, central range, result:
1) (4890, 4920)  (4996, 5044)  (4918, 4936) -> 0.05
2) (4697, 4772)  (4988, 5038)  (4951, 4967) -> -0.02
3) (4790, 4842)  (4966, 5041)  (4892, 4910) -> -0.02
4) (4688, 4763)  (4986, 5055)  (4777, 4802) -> -0.05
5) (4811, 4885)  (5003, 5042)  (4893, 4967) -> -0.03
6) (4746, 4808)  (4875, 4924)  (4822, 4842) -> 0.00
